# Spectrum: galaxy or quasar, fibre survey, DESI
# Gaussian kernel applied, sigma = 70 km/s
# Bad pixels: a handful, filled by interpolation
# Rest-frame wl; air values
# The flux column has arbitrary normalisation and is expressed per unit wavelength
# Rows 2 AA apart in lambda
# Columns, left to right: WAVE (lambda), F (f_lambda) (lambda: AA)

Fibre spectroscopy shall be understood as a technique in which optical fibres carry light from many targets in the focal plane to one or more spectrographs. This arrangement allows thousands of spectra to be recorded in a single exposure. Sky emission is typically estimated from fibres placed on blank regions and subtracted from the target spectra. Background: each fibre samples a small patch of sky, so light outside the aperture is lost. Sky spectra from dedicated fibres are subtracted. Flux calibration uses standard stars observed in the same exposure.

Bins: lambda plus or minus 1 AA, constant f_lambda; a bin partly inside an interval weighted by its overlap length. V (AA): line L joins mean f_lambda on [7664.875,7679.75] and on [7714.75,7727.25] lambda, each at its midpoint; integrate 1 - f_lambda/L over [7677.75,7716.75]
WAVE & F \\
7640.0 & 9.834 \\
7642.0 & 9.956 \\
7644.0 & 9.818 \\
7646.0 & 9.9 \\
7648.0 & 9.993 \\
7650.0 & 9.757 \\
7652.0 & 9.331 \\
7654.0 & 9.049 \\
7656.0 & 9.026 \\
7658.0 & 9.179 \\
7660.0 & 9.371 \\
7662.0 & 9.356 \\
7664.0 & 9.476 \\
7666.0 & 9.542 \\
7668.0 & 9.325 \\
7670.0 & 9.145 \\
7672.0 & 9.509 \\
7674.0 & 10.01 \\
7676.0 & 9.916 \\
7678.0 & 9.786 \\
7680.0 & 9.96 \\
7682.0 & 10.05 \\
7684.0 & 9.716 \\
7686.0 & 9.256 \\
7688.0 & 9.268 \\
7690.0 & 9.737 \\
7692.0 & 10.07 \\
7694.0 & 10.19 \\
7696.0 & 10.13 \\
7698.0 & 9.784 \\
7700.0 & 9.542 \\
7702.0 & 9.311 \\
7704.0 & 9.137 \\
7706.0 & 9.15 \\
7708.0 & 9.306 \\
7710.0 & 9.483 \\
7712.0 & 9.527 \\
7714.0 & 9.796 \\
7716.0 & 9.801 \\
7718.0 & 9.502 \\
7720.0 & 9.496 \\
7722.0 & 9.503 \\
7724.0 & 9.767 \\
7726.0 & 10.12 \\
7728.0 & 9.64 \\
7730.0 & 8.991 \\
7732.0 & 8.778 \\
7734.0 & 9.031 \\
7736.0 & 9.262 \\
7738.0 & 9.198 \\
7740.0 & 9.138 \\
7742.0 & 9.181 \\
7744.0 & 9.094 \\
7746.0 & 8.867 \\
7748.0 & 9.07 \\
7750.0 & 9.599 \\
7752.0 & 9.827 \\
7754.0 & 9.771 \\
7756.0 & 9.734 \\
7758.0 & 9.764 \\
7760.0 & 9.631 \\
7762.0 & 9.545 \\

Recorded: 0.1 AA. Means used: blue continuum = 9.62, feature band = 9.65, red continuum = 9.7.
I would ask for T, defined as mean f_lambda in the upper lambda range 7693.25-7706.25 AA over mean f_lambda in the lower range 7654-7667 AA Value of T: 1.0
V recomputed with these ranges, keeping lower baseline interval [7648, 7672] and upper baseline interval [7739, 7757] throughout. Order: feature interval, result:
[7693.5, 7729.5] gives -0.93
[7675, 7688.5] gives -0.52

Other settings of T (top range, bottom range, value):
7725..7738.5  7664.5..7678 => 0.97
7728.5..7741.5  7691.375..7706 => 0.94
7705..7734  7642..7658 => 0.99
